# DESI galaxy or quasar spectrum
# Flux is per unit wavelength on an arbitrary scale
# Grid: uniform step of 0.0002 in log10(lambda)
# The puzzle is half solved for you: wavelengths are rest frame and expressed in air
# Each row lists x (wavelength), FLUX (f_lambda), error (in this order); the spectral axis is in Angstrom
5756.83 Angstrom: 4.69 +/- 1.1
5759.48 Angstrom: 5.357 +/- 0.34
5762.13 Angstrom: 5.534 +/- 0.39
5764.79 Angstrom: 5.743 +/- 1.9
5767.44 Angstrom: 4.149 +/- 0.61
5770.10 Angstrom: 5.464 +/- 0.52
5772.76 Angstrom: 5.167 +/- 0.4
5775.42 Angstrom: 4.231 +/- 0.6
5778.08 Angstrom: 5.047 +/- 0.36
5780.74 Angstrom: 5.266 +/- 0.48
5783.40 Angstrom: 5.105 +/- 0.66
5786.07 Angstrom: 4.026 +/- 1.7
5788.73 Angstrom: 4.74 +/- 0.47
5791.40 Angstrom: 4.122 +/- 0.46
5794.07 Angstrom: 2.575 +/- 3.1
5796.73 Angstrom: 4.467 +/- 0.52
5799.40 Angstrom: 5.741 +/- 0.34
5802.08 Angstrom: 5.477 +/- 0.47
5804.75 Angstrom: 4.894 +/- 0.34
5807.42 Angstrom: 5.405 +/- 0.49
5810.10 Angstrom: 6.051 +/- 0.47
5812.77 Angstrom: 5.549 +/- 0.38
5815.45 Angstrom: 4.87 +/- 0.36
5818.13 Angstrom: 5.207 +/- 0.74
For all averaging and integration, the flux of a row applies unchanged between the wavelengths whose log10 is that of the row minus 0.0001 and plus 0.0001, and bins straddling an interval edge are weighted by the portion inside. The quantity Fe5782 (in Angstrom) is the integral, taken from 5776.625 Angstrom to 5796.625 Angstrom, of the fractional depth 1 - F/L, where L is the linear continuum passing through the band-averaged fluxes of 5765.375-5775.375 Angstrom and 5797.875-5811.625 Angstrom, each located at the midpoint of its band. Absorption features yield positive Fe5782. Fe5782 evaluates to 2.92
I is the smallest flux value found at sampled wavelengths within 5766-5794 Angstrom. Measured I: 4.026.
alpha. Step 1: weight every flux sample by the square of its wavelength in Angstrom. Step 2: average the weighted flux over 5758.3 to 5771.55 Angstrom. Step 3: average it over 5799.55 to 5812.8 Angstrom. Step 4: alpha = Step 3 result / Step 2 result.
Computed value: 1.06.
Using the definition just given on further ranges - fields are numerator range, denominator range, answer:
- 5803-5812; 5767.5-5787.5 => 1.14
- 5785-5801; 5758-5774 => 0.83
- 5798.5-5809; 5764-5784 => 1.09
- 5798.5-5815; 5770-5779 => 1.13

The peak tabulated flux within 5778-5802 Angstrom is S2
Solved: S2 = 5.741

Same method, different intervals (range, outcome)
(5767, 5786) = 5.464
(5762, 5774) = 5.743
